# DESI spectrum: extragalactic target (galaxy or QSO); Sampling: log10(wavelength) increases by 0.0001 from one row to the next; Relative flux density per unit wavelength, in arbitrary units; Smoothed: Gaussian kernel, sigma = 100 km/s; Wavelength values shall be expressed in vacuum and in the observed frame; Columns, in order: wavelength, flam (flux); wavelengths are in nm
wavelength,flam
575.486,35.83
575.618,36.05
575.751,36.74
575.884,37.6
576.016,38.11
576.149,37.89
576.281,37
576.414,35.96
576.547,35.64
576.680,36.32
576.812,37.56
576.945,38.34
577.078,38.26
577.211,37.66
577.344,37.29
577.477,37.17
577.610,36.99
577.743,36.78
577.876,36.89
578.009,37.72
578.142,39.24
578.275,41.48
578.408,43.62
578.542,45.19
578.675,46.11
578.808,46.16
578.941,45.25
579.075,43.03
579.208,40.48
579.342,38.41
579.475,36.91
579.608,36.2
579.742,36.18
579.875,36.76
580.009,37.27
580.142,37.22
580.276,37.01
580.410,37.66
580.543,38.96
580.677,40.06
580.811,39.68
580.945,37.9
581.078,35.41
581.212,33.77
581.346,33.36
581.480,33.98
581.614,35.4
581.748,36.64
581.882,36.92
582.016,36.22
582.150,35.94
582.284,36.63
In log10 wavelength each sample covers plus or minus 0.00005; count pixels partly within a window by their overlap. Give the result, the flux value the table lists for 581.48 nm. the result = 33.98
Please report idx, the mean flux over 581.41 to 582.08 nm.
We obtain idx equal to 35.8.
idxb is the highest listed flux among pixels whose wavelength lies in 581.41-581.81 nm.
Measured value 36.64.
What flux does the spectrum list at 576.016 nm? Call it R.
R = 38.11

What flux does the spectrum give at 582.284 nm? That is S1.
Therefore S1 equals 36.63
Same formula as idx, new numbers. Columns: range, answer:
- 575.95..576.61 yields 36.9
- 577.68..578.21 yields 37.7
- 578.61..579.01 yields 45.8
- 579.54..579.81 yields 36.3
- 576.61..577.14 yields 37.6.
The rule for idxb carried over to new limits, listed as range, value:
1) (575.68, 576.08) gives 38.11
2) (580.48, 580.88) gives 40.06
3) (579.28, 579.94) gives 38.41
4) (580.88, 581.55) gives 37.9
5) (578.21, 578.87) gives 46.16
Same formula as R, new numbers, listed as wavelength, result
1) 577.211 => 37.66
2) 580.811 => 39.68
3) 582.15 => 35.94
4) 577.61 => 36.99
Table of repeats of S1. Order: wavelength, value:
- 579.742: 36.18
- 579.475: 36.91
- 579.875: 36.76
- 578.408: 43.62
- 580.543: 38.96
